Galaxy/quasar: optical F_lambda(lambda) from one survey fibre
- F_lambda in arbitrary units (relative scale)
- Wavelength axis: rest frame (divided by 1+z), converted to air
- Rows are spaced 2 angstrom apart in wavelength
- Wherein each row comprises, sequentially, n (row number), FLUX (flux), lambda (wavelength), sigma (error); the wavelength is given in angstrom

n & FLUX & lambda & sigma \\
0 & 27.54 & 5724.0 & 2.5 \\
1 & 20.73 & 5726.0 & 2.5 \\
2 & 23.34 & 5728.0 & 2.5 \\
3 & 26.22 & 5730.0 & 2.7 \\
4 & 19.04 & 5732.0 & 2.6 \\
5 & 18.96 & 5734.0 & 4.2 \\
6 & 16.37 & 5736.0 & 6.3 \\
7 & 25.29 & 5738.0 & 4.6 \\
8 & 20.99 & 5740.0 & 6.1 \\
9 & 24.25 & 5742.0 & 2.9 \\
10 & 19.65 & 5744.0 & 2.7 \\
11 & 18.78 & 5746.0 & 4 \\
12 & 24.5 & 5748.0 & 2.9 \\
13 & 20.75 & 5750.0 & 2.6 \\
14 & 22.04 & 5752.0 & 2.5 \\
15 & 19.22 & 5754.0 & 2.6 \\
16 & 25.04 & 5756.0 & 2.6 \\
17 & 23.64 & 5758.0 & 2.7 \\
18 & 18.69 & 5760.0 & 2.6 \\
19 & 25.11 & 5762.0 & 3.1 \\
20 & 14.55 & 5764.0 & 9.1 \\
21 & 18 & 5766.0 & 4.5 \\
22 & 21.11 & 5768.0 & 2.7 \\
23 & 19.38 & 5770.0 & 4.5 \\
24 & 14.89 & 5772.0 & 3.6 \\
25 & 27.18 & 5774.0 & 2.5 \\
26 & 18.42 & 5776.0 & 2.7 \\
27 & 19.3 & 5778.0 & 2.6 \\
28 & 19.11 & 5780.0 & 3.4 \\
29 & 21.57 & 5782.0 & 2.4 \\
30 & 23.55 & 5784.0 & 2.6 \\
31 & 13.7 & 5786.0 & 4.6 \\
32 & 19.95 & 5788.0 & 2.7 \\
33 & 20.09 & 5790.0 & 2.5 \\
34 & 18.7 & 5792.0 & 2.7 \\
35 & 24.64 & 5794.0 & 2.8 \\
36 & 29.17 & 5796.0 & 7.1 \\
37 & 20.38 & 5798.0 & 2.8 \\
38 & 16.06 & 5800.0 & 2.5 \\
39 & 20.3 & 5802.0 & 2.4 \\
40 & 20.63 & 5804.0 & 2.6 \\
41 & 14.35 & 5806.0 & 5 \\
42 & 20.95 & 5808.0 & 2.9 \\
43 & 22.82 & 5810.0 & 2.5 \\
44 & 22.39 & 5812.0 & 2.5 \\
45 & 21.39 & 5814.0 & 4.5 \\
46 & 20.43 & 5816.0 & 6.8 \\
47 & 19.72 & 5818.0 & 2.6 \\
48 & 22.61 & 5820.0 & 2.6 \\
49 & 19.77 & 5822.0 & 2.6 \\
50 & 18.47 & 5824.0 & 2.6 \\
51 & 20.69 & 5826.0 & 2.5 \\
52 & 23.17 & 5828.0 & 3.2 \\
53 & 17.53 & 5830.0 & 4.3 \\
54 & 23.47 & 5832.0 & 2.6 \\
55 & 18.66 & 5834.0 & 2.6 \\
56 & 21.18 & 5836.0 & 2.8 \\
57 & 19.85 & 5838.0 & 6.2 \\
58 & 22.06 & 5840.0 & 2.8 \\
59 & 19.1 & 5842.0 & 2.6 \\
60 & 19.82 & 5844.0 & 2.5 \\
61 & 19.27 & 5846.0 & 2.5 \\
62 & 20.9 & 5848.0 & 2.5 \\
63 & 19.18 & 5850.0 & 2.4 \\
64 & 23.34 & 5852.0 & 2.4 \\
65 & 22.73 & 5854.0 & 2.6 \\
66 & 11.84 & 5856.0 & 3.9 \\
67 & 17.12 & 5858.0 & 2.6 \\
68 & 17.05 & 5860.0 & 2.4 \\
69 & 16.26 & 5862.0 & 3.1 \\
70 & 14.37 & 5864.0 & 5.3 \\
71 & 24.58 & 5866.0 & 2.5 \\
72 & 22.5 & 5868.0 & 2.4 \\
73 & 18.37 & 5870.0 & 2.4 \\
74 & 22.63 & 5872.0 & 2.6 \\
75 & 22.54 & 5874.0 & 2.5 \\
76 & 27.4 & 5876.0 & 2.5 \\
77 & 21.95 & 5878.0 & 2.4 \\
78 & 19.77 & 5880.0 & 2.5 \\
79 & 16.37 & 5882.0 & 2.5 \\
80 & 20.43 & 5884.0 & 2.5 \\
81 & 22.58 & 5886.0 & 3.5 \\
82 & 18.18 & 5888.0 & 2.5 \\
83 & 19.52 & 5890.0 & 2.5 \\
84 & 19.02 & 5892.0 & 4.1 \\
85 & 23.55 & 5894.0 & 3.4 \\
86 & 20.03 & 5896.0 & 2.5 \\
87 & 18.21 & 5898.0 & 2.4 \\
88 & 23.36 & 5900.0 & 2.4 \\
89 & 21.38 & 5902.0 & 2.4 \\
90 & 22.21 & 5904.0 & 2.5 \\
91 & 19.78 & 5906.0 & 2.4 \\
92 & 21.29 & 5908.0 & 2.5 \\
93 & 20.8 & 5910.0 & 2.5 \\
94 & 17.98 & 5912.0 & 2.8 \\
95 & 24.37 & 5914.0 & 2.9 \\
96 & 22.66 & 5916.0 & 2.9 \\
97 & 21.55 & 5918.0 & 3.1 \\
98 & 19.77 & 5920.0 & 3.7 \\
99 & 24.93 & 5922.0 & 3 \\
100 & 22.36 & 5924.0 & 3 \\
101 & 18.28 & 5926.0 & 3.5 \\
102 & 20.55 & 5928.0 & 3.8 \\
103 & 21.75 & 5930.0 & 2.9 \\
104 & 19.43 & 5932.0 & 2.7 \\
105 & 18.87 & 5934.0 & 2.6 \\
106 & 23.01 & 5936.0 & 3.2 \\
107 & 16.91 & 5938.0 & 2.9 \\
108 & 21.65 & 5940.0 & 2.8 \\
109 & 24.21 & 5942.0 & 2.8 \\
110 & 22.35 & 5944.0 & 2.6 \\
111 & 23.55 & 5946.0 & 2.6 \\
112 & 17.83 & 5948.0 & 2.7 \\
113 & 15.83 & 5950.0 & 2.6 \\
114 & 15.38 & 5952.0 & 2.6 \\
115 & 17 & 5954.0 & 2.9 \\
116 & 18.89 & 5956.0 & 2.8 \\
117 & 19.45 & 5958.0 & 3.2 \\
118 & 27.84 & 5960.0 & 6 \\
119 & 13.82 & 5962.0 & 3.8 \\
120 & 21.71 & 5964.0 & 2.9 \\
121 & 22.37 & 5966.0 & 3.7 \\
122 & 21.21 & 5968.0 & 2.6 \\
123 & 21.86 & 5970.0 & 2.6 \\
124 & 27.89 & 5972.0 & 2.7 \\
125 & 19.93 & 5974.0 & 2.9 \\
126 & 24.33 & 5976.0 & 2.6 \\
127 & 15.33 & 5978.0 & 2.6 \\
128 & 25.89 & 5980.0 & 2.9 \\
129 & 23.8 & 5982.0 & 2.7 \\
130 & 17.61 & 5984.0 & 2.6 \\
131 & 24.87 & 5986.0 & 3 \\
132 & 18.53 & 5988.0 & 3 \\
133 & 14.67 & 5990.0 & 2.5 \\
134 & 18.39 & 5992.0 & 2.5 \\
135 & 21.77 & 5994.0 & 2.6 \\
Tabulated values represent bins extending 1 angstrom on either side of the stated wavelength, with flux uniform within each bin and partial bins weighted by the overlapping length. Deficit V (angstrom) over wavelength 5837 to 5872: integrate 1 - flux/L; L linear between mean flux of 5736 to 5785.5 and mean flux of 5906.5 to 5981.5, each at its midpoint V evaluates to 2.5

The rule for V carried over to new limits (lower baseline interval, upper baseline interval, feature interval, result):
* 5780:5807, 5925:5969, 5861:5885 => -0.5 angstrom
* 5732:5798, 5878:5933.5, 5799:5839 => 1.1 angstrom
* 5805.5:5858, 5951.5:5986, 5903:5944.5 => -0.8 angstrom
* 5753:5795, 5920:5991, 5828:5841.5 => -0.1 angstrom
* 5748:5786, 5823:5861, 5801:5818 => -0.2 angstrom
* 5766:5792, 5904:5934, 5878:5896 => 0.6 angstrom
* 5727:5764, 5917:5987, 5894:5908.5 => 0.0 angstrom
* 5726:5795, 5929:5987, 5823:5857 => 1.2 angstrom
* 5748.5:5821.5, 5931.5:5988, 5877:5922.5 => -0.2 angstrom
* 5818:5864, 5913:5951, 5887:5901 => 0.1 angstrom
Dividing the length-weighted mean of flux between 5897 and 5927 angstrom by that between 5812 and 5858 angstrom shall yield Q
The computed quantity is 1.05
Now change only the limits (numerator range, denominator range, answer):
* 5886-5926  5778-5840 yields 1.03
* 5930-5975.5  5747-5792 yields 1.01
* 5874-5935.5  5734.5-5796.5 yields 1.01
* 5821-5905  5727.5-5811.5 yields 0.98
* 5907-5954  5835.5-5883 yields 1.03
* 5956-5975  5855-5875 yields 1.16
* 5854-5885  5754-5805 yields 0.96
